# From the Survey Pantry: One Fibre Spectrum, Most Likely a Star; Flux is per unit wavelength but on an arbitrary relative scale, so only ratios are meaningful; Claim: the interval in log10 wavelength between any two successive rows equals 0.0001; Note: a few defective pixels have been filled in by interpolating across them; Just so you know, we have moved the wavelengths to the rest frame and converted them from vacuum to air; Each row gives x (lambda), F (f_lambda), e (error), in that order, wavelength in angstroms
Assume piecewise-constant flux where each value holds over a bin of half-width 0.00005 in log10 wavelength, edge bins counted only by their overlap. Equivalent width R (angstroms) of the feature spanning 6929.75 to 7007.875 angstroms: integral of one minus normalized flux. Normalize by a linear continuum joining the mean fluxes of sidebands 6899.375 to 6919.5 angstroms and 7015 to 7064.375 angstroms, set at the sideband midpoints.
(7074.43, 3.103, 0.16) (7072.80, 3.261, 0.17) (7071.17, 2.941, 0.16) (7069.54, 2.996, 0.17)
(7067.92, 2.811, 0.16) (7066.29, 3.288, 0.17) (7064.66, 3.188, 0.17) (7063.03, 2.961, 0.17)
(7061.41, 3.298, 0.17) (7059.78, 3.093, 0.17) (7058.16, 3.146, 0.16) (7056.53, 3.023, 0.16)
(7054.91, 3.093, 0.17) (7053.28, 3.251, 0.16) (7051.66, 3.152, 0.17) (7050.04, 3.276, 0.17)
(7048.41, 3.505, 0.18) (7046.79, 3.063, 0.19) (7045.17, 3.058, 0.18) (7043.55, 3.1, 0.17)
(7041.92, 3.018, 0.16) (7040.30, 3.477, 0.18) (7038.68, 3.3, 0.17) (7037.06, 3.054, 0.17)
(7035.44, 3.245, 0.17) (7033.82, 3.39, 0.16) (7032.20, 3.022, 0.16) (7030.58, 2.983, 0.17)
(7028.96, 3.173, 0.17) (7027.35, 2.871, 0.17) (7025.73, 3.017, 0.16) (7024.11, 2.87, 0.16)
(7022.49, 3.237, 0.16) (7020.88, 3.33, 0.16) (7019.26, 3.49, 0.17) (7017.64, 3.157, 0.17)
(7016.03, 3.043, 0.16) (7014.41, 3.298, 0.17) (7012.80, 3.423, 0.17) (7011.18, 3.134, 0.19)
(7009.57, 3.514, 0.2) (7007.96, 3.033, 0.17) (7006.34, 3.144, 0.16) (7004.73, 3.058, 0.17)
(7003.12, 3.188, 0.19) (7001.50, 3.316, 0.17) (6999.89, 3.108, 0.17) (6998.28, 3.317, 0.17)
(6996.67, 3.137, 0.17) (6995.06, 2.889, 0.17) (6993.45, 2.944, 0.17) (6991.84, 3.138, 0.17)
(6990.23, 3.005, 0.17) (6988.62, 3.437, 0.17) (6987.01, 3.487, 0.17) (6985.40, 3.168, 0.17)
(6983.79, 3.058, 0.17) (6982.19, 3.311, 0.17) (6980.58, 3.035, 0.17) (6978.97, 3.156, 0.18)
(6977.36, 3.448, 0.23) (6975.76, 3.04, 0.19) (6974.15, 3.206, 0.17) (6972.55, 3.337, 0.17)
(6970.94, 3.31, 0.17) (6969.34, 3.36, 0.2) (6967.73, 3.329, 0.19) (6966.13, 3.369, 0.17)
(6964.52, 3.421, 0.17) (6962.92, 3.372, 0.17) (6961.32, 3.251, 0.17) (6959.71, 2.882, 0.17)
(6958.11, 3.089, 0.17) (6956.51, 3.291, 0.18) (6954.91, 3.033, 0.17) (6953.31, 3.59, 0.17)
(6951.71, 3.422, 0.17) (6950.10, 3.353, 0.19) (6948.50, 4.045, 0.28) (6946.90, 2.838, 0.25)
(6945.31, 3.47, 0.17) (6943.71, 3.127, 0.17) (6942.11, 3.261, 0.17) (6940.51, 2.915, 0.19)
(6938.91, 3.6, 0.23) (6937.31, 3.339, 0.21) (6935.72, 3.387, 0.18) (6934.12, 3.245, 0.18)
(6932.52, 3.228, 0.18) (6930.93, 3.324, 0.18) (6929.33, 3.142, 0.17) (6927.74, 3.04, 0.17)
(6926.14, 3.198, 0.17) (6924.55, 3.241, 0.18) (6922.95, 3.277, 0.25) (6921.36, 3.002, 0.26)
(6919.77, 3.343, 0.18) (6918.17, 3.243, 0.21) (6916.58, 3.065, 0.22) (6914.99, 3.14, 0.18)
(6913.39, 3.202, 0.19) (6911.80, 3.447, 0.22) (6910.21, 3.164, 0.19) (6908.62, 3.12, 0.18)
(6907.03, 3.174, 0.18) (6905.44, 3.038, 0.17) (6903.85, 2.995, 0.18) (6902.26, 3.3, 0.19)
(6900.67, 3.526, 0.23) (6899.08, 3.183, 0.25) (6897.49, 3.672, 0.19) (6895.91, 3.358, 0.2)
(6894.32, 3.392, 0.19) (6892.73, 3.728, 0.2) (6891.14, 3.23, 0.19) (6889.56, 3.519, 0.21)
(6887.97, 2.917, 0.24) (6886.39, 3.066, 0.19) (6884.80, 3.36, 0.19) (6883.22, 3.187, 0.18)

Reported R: -1.5 angstroms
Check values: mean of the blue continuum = 3.2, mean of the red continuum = 3.16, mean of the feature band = 3.24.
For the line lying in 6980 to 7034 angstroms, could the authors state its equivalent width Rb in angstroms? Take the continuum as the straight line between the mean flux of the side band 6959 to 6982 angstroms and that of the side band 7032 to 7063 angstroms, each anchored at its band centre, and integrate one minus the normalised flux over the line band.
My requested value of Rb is 0.9 angstroms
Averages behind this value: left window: 3.25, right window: 3.19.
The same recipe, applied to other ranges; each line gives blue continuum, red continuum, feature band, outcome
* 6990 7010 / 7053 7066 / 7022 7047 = 0.1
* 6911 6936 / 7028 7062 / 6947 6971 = -0.9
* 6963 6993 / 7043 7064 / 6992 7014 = 0.4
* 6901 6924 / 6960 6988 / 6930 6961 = -0.5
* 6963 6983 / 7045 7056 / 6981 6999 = 0.5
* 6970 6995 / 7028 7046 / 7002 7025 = -0.2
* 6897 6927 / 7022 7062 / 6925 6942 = -0.2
